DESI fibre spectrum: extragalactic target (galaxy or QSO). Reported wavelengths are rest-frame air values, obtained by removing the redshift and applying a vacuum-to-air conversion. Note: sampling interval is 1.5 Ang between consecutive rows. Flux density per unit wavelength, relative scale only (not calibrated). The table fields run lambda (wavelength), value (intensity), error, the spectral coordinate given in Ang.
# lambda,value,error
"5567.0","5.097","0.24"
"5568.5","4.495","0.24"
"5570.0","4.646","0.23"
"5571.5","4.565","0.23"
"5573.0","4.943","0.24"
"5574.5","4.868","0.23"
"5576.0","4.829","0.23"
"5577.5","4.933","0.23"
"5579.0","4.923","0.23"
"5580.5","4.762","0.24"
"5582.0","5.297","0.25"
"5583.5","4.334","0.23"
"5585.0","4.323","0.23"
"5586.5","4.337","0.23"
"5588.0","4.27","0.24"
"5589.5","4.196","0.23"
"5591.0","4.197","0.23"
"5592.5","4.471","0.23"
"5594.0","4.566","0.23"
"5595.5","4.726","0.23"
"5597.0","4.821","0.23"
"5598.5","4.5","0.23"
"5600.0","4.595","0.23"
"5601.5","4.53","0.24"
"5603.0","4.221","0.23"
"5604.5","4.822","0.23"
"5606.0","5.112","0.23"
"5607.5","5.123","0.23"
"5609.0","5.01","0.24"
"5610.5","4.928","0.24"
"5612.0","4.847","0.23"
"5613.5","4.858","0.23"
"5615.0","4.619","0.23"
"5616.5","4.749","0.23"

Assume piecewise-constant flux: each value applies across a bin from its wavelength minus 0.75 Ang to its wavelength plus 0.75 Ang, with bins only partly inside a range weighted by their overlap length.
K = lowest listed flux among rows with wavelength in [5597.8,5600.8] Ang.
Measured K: 4.5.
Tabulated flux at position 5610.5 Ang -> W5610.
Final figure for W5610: 4.928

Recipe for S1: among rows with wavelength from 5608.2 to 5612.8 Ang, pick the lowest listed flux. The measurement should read 4.847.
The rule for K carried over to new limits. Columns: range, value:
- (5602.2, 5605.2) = 4.221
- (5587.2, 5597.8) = 4.196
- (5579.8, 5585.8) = 4.323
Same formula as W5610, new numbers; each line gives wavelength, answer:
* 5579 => 4.923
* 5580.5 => 4.762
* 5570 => 4.646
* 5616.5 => 4.749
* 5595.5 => 4.726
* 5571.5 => 4.565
